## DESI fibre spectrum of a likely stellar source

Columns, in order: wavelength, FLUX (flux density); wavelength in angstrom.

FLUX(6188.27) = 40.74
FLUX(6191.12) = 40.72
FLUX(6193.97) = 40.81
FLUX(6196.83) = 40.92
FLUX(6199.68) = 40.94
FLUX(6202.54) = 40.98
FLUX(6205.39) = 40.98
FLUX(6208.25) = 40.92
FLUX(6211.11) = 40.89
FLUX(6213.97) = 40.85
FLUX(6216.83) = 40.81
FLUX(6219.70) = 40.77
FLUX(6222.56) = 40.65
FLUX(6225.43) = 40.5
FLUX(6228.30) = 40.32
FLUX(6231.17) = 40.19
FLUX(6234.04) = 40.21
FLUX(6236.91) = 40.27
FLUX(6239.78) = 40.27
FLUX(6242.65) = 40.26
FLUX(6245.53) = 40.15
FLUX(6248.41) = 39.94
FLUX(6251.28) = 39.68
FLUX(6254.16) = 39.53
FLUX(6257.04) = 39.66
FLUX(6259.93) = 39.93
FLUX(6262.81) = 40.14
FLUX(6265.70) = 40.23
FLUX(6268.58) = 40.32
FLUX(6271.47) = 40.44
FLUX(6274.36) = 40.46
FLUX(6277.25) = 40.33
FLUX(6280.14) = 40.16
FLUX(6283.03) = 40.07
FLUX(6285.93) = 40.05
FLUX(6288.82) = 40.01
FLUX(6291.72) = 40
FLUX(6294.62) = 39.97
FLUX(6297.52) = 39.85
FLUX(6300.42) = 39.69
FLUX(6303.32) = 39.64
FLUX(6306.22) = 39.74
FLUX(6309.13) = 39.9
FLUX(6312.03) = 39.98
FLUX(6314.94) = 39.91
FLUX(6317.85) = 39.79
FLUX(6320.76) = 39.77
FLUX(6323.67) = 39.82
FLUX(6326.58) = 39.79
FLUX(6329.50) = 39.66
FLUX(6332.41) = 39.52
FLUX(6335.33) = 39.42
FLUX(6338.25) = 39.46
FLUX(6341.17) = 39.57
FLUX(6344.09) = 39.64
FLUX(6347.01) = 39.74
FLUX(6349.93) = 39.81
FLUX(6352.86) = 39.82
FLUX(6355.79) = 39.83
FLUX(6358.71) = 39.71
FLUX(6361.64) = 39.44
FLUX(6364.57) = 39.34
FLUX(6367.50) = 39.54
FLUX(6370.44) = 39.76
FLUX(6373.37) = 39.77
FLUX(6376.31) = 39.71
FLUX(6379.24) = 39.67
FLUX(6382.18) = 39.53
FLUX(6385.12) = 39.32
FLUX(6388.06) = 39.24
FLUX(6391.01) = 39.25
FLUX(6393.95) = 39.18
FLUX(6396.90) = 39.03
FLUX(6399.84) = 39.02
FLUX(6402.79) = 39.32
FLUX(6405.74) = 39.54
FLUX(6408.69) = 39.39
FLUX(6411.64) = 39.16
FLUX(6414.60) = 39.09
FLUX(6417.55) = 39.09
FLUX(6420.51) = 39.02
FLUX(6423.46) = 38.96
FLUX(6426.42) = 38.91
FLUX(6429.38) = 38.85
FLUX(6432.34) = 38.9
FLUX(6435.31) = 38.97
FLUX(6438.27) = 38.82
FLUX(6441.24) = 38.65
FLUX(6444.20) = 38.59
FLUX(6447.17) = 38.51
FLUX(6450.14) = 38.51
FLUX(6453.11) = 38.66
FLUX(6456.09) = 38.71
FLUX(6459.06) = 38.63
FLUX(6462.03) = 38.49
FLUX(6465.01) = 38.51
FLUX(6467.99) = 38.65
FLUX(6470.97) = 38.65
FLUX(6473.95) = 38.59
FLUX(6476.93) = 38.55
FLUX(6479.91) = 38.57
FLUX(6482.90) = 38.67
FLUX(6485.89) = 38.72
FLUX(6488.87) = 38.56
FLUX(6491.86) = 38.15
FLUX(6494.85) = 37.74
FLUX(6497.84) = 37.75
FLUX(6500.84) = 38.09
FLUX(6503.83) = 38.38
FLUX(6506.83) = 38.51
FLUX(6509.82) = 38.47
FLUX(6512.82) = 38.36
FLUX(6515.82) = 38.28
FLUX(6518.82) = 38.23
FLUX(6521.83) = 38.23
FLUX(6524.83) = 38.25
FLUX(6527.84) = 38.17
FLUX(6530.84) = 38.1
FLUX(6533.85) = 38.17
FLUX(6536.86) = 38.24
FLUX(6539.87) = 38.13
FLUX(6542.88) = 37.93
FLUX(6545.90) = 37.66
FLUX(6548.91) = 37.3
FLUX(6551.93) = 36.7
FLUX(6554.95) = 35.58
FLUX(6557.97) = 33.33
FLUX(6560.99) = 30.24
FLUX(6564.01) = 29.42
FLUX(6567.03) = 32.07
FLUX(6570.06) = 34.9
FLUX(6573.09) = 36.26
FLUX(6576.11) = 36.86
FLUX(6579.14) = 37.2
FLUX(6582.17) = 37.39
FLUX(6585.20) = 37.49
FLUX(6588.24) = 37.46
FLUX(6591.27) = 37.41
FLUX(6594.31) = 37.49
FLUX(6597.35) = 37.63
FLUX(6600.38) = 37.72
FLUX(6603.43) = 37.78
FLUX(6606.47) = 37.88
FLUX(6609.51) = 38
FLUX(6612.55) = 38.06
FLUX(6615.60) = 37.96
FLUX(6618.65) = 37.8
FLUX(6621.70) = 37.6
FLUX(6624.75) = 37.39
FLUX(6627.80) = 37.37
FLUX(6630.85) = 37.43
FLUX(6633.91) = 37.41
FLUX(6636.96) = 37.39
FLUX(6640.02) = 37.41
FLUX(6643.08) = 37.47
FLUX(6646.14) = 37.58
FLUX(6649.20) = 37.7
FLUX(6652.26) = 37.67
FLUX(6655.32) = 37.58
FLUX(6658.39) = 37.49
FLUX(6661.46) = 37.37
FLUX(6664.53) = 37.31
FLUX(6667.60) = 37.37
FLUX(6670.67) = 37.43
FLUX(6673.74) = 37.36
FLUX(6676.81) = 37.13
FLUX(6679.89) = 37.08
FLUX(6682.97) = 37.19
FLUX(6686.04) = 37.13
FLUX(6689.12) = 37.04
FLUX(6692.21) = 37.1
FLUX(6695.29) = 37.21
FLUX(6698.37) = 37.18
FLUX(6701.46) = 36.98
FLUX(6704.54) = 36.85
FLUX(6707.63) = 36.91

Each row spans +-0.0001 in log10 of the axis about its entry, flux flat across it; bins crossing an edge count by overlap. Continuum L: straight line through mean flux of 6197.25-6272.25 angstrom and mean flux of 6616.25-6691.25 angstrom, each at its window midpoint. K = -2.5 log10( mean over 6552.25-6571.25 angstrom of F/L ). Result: 0.16 mag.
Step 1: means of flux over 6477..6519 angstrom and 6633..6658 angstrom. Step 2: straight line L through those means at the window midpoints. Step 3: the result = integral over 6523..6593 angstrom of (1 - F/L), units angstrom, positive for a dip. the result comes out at 3.2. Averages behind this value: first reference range 38.3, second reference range 37.5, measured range 36.3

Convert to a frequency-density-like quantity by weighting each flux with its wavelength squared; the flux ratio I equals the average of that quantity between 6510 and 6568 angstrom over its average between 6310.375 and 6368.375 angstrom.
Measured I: 1.0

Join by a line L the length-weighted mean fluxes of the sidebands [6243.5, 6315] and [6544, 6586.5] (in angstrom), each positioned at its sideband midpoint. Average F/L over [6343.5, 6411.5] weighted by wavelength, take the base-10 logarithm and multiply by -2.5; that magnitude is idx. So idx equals -0.03 mag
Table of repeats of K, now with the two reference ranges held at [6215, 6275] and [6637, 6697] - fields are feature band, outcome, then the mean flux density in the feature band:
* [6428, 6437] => 0.00 mag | 38.9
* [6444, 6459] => 0.01 mag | 38.6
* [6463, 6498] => 0.00 mag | 38.5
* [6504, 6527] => 0.00 mag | 38.3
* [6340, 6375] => -0.01 mag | 39.7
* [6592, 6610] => 0.00 mag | 37.7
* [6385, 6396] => 0.00 mag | 39.2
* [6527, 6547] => 0.00 mag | 38.1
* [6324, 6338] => 0.00 mag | 39.6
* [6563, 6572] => 0.17 mag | 32.5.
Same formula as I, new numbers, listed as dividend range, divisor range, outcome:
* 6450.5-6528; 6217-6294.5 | 1.03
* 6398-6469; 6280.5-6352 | 1.01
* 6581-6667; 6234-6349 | 1.04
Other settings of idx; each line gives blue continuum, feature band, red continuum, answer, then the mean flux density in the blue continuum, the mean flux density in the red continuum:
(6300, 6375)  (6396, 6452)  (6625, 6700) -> 0.00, 39.7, 37.4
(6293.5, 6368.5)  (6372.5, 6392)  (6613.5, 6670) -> 0.00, 39.7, 37.5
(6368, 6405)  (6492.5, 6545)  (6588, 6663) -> 0.01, 39.4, 37.6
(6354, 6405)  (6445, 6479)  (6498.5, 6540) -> 0.00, 39.5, 38.3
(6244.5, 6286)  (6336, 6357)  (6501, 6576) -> -0.02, 40.1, 36.6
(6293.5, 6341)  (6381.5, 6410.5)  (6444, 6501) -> 0.00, 39.7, 38.5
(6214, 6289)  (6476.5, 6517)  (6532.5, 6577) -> -0.06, 40.2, 35.5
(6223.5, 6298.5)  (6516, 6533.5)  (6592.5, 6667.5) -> 0.00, 40.1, 37.6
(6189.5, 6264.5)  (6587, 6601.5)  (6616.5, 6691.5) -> 0.01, 40.4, 37.4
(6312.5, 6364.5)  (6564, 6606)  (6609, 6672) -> 0.04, 39.7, 37.6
